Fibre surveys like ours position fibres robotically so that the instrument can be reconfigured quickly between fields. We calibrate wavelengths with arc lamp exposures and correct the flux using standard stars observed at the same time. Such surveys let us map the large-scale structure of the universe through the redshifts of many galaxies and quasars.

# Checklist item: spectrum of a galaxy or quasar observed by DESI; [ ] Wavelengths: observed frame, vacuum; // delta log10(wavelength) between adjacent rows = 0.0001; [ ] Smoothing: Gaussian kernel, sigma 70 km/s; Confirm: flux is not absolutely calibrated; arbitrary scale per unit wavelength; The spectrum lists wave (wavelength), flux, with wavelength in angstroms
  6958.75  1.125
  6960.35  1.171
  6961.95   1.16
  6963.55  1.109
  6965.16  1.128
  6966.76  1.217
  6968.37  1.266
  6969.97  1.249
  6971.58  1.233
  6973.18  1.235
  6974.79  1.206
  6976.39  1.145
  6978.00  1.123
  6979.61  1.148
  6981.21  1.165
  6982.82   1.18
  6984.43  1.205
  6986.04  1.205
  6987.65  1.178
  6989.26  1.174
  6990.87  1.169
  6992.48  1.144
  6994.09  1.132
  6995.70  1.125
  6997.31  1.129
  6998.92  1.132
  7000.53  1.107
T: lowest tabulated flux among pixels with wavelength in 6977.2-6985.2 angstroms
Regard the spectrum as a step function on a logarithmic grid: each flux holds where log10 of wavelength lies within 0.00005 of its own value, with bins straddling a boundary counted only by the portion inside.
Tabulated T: 1.123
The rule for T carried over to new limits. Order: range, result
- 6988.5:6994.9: 1.132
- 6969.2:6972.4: 1.233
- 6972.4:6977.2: 1.145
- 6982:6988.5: 1.178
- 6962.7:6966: 1.109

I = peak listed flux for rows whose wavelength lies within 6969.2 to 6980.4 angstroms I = 1.249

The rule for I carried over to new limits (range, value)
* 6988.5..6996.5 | 1.174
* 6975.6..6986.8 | 1.205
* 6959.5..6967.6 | 1.217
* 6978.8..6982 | 1.165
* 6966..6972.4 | 1.266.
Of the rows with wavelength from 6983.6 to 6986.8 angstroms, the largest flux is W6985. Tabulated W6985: 1.205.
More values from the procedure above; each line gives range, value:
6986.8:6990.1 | 1.178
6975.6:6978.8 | 1.145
